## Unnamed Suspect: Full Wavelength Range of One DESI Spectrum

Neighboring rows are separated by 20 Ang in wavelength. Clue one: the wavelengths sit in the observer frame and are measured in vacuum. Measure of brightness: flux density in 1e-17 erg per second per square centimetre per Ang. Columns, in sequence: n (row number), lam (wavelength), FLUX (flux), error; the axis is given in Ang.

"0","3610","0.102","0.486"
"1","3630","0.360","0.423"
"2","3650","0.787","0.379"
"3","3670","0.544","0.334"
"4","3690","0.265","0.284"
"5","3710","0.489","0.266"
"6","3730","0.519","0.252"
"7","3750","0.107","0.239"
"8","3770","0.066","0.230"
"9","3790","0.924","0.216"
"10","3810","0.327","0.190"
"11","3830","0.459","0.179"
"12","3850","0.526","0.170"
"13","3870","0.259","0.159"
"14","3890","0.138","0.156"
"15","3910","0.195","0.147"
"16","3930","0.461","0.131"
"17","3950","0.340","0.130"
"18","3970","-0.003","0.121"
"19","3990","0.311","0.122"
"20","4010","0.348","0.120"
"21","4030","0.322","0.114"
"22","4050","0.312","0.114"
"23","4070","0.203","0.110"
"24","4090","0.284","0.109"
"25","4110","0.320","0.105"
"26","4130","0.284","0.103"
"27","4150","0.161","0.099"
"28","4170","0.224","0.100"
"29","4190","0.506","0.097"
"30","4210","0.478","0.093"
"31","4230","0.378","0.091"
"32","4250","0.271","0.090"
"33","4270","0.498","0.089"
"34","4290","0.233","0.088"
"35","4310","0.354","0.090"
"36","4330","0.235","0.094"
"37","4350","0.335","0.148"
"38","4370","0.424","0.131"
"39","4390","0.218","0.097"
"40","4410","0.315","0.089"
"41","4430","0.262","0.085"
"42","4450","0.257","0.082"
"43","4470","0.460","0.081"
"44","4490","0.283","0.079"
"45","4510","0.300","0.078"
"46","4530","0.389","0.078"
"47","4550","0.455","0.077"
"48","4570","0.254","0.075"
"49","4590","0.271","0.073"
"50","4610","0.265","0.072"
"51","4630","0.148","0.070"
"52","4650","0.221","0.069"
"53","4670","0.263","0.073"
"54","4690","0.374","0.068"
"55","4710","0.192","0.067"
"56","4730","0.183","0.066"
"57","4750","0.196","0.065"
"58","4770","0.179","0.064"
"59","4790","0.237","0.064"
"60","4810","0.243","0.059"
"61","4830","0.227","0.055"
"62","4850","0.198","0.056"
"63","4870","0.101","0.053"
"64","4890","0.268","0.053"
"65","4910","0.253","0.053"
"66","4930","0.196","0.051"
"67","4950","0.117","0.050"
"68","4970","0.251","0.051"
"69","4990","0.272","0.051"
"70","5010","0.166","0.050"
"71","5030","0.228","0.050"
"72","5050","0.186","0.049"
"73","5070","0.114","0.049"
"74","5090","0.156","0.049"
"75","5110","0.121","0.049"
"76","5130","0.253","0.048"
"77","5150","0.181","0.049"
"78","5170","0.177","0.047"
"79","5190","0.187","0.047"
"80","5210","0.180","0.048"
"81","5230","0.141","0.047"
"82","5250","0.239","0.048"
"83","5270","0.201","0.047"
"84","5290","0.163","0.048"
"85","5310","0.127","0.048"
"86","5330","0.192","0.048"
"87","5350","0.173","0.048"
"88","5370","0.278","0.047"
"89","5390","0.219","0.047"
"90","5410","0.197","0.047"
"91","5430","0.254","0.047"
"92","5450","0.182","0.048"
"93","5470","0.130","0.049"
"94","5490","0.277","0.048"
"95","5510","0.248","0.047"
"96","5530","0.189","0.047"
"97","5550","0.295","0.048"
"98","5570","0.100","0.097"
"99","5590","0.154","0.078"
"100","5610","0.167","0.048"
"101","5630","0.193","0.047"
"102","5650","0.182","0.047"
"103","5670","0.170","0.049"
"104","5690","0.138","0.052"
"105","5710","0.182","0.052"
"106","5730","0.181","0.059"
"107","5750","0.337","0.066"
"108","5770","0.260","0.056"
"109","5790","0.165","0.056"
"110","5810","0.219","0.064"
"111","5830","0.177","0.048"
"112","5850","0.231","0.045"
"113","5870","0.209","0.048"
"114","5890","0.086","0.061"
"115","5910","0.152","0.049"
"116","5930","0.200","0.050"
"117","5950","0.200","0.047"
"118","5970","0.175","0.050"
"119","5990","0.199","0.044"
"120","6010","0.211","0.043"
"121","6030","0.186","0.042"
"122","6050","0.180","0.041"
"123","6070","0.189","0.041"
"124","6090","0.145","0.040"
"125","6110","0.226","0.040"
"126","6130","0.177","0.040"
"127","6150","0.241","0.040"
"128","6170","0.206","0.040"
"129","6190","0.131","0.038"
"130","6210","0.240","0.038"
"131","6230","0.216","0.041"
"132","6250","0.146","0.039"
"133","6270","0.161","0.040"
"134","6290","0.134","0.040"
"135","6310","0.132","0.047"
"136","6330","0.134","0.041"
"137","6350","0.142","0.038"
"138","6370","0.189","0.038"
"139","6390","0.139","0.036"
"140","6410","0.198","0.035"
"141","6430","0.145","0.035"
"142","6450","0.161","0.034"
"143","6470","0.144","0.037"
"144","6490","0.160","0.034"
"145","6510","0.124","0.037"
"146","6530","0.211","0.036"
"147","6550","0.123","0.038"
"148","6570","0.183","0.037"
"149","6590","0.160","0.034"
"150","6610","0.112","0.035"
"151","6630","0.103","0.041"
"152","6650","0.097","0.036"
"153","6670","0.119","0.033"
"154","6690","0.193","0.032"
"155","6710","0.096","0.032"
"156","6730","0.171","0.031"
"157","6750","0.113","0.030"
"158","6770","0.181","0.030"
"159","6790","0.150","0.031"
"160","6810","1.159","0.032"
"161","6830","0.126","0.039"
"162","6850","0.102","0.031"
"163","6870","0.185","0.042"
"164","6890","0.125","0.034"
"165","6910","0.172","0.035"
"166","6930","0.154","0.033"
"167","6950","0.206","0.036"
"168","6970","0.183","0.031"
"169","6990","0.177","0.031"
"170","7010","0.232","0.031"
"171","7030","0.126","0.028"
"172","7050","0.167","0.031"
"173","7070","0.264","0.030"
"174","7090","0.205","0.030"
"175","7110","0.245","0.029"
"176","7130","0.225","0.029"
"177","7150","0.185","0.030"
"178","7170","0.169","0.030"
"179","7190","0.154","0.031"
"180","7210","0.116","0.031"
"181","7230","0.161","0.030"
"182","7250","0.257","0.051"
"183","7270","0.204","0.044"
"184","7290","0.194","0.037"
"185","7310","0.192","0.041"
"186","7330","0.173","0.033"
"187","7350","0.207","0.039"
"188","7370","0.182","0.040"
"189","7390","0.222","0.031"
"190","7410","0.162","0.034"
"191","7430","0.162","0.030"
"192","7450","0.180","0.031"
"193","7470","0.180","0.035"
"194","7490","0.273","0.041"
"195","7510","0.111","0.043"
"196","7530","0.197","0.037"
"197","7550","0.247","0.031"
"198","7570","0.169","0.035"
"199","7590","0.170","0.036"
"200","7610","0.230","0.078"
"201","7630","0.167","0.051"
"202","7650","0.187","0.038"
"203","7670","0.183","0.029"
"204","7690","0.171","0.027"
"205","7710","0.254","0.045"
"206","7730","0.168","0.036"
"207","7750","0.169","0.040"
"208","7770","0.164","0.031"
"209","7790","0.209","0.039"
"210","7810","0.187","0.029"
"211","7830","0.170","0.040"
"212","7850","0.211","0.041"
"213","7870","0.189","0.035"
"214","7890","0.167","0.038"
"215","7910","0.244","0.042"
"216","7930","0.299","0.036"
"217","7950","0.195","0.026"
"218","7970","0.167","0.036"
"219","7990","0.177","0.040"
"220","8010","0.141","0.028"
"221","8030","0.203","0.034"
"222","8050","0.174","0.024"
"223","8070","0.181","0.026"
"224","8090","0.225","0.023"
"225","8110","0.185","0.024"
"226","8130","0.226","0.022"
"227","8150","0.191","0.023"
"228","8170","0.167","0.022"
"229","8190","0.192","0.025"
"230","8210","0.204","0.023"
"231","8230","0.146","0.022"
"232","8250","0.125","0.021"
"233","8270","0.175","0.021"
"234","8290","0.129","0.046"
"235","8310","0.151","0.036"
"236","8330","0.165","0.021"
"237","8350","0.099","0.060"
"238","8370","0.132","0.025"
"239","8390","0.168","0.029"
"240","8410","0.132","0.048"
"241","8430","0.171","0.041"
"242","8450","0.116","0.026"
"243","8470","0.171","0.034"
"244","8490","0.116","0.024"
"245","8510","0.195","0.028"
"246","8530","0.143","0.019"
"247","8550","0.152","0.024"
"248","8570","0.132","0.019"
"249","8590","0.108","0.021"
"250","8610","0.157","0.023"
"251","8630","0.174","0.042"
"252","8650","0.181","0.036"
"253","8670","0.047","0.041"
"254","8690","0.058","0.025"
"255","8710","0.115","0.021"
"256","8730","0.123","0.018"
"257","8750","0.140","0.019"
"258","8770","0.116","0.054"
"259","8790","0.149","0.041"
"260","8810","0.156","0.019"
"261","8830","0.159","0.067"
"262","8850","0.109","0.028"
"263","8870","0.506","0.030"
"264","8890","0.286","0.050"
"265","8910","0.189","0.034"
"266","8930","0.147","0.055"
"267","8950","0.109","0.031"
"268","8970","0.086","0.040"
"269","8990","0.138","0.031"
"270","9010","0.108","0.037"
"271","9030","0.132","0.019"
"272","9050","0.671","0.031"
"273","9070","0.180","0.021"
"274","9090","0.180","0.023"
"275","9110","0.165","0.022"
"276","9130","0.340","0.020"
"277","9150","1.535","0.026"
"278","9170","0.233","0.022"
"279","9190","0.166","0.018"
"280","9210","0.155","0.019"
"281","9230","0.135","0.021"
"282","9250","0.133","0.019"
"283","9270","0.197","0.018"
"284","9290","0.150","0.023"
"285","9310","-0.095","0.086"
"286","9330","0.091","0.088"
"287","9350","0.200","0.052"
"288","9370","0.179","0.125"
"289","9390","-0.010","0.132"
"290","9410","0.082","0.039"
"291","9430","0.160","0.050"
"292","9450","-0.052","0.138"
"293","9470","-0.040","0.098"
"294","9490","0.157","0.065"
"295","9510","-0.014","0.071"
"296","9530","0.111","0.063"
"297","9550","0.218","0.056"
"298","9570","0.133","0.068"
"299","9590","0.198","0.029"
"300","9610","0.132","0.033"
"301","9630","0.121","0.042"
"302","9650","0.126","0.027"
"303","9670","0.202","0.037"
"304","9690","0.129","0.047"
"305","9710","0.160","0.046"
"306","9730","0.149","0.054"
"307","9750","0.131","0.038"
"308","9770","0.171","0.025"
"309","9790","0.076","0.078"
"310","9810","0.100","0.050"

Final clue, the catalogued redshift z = 0.825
